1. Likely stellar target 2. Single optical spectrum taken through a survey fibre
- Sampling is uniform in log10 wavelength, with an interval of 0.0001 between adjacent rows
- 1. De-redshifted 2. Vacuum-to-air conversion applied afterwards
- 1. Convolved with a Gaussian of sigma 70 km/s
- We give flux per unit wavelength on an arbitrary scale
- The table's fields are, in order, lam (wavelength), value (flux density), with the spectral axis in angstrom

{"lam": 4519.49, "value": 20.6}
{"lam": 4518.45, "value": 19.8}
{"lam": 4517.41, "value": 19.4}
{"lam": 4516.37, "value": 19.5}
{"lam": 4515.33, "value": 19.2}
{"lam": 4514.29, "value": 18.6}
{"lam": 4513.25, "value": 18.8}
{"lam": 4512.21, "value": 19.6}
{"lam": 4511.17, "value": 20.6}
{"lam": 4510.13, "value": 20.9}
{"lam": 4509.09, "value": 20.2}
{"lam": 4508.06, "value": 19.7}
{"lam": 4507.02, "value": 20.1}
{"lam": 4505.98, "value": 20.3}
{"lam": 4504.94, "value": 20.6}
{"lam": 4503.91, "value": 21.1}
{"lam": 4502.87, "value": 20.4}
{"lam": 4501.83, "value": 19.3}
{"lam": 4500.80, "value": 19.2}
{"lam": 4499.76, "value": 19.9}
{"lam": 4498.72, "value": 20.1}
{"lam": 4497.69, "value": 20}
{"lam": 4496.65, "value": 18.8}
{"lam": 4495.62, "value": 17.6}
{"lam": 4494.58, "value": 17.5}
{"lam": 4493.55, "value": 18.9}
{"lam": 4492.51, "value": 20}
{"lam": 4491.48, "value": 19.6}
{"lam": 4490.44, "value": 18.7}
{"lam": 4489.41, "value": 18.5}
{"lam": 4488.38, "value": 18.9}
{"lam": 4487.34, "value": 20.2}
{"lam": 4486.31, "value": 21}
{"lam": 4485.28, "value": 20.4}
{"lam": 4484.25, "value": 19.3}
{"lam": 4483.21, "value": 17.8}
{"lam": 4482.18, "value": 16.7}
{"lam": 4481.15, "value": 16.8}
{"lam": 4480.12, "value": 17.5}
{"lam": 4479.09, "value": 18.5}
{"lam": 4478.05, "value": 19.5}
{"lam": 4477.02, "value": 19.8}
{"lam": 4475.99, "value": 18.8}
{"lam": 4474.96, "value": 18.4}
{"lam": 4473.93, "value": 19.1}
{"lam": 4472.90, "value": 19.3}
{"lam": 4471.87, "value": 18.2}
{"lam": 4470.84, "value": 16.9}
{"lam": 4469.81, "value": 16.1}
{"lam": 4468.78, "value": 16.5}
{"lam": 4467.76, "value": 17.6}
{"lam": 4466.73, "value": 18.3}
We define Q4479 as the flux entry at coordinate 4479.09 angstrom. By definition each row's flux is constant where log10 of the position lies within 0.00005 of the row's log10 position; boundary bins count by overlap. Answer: 18.5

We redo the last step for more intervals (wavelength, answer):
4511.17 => 20.6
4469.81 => 16.1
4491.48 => 19.6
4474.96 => 18.4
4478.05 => 19.5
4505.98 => 20.3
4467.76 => 17.6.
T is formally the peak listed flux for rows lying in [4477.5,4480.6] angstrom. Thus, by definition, 19.5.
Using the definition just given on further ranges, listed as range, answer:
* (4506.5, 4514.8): 20.9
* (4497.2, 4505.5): 21.1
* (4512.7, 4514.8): 18.8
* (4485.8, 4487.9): 21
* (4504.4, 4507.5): 20.6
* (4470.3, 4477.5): 19.8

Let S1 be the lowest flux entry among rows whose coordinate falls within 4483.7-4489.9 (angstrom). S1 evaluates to 18.5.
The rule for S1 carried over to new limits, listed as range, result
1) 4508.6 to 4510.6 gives 20.2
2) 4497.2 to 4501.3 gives 19.2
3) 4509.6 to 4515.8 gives 18.6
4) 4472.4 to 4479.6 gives 18.4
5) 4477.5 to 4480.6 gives 17.5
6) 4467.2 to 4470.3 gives 16.1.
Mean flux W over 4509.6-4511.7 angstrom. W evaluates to 20.7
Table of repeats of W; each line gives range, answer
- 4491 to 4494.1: 19.5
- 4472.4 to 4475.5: 18.9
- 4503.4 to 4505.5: 20.9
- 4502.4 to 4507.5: 20.5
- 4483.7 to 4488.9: 19.9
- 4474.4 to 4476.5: 18.6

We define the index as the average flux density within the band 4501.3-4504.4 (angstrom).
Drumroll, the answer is 20.3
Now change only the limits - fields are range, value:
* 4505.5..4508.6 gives 20.1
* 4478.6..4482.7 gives 17.4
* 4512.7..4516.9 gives 19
